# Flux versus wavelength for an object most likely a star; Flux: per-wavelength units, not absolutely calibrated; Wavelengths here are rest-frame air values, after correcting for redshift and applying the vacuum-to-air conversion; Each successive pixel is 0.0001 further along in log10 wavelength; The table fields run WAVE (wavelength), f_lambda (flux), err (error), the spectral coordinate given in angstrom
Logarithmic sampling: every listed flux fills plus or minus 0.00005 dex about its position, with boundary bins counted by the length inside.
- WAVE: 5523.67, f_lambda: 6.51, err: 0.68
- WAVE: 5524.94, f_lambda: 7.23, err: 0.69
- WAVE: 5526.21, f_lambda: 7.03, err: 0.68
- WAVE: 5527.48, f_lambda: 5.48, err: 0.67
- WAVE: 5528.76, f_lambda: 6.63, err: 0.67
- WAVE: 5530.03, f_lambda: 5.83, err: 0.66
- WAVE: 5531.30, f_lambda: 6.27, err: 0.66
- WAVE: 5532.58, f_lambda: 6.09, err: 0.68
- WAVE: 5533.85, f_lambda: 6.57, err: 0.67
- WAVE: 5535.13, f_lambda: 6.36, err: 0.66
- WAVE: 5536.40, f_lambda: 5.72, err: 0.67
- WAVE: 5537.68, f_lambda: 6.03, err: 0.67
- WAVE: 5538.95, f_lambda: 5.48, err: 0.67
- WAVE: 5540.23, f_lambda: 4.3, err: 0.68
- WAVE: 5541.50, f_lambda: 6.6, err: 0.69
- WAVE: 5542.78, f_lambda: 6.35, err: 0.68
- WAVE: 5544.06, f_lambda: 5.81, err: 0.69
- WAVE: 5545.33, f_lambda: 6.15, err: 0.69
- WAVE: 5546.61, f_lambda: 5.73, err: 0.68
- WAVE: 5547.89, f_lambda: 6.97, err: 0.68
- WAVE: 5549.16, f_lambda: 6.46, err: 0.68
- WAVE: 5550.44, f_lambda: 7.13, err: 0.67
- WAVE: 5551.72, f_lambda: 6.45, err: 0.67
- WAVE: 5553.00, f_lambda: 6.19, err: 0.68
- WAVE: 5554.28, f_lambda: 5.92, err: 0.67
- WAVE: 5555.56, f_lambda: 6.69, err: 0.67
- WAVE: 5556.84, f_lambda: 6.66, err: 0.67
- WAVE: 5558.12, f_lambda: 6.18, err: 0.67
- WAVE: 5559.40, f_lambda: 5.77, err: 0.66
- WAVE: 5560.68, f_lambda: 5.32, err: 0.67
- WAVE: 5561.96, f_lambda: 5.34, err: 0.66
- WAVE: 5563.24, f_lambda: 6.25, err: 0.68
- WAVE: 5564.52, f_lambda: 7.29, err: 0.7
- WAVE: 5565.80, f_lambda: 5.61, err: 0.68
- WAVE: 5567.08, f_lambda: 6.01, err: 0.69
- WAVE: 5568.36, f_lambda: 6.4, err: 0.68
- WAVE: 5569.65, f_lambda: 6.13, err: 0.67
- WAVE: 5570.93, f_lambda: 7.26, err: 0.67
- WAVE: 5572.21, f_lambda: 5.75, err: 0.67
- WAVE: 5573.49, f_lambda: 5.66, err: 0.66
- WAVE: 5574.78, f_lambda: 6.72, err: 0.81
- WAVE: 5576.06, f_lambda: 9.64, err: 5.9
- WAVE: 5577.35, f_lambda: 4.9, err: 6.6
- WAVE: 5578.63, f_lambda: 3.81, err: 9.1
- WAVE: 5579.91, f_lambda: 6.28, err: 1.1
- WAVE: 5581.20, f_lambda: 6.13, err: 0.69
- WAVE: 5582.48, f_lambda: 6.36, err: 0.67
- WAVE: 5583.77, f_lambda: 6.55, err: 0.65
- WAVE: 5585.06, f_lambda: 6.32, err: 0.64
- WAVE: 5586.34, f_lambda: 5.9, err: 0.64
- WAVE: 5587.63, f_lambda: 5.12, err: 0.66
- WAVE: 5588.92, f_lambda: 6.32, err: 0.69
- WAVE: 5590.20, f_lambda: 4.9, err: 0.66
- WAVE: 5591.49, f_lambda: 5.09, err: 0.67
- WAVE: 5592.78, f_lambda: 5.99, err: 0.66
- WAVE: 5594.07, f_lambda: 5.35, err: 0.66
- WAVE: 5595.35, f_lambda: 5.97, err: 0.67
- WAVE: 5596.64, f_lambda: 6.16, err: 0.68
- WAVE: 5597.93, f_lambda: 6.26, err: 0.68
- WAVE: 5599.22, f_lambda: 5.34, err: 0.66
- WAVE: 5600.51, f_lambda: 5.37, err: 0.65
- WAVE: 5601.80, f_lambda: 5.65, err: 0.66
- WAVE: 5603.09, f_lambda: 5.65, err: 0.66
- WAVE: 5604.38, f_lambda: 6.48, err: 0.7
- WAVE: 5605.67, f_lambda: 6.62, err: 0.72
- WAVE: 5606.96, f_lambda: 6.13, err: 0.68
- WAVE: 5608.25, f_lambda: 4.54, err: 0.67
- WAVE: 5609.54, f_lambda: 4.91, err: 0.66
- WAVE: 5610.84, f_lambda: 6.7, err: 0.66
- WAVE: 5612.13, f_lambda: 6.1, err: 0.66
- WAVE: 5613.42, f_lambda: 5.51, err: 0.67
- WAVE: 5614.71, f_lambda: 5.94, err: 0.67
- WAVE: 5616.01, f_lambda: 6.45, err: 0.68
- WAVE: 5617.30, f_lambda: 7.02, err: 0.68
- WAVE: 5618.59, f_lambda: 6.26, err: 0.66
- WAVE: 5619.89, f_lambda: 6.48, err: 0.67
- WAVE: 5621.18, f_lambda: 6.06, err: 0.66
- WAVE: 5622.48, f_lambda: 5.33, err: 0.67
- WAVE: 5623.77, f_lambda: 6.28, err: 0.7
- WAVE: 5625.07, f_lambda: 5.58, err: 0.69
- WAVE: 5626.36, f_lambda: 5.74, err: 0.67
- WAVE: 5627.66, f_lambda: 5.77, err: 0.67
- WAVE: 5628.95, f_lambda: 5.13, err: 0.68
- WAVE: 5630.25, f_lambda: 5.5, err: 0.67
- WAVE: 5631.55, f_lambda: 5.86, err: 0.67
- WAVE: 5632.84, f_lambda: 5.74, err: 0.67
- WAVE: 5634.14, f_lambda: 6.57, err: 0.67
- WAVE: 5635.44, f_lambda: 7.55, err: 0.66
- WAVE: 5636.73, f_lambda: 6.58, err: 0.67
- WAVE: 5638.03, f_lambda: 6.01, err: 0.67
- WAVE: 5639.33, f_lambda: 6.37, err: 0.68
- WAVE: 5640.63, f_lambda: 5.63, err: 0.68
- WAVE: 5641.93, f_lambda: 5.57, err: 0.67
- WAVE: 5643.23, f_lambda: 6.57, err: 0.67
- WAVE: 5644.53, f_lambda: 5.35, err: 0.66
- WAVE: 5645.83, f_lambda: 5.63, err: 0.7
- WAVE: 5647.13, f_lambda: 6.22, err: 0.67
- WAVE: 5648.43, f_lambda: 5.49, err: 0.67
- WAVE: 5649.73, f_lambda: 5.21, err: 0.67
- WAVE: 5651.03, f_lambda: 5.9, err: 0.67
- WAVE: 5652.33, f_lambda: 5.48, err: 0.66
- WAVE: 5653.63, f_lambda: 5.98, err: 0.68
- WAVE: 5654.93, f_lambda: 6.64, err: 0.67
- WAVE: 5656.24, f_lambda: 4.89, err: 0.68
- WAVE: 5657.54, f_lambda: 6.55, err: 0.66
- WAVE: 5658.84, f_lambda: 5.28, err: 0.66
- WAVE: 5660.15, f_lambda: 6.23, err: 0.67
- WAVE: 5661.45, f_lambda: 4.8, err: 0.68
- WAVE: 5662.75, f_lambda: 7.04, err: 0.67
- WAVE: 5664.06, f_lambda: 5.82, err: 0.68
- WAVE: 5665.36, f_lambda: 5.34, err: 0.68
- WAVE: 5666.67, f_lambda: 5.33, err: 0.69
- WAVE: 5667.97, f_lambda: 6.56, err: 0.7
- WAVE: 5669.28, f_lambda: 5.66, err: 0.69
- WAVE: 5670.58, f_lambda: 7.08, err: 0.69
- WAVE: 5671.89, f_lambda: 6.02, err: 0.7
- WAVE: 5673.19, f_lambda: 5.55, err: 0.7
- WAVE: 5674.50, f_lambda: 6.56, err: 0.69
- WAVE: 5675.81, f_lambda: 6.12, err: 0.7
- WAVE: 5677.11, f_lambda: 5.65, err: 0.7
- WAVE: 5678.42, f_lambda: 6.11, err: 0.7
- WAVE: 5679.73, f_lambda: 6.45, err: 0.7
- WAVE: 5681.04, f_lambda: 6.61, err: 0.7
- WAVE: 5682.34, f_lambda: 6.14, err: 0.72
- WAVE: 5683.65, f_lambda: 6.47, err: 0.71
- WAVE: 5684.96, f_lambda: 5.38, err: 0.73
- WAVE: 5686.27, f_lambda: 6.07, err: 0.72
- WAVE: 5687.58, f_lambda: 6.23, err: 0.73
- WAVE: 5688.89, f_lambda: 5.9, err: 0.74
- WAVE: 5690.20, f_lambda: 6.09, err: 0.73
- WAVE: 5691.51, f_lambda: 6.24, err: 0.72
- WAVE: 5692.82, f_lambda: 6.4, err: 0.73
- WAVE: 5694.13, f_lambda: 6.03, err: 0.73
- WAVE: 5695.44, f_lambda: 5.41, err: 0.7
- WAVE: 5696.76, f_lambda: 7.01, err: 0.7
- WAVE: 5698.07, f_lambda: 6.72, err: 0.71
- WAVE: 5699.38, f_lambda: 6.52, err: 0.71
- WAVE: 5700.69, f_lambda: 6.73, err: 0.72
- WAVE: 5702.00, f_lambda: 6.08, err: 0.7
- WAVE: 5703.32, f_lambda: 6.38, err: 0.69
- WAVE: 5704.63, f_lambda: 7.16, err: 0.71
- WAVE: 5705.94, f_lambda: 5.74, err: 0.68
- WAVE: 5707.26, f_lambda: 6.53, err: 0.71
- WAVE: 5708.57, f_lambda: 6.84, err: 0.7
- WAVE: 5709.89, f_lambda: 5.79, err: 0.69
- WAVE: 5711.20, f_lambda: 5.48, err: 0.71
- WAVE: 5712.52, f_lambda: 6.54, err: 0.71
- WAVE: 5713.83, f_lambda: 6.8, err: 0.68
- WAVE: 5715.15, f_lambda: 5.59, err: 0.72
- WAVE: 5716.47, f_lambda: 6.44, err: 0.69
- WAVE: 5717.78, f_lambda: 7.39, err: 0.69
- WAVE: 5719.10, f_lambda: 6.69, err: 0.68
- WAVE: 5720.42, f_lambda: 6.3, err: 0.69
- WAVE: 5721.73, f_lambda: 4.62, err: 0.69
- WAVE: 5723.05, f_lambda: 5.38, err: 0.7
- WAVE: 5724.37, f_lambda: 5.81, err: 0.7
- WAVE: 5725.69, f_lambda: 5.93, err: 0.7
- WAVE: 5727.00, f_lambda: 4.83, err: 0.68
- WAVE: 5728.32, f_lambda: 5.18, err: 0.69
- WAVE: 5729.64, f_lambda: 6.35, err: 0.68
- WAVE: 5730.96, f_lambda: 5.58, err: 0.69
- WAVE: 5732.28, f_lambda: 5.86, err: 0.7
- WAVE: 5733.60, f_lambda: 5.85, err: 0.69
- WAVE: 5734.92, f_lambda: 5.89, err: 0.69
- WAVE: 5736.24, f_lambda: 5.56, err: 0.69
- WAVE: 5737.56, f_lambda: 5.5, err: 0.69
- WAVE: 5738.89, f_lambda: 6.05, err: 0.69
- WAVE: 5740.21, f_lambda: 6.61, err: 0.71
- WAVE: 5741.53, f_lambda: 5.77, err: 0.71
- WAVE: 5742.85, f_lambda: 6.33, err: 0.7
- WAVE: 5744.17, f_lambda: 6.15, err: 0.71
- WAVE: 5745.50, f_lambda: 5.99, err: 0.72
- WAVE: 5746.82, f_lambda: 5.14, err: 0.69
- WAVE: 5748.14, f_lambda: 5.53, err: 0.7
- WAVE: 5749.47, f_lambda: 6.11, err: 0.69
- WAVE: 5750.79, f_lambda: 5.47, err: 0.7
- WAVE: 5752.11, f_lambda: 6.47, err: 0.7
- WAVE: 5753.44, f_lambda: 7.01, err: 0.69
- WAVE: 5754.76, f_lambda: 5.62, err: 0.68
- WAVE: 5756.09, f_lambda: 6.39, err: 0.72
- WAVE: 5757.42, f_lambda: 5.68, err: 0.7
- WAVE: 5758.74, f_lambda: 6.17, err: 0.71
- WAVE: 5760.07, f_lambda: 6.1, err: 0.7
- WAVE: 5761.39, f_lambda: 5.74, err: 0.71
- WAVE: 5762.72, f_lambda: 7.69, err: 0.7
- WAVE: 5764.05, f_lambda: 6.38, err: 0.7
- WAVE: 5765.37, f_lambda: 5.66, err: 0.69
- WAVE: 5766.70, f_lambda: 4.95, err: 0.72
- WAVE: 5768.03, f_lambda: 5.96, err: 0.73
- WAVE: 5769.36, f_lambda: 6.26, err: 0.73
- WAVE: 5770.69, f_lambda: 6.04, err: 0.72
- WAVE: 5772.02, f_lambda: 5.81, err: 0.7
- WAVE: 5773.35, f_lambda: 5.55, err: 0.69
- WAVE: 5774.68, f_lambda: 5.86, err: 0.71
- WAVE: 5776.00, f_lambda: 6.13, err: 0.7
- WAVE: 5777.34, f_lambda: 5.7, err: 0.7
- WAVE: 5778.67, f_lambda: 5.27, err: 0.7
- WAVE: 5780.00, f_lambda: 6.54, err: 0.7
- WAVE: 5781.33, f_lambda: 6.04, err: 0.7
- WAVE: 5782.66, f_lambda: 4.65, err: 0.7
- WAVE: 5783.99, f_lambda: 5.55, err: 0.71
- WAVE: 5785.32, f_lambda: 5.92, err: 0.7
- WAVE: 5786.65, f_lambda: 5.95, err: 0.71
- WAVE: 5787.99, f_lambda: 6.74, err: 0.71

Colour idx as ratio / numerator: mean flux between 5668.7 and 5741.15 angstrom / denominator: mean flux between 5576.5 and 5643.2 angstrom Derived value 1.0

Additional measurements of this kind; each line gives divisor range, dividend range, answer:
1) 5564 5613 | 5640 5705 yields 1.01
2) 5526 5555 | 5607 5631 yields 0.95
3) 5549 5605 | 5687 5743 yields 1.01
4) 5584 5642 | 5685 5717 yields 1.06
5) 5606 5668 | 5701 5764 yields 1.02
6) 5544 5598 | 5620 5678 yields 0.97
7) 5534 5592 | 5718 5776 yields 0.97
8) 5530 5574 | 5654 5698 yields 0.99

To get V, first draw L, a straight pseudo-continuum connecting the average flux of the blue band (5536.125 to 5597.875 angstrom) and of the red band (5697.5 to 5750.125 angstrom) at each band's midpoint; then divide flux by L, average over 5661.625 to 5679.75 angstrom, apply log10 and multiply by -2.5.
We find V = 0.00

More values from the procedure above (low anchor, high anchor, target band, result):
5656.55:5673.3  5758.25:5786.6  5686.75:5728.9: -0.041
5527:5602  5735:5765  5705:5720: -0.053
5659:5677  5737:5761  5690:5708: -0.067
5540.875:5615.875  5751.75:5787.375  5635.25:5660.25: 0.018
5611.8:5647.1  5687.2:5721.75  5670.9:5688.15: 0.017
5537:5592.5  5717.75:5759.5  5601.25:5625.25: 0.008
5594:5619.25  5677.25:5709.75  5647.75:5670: 0.066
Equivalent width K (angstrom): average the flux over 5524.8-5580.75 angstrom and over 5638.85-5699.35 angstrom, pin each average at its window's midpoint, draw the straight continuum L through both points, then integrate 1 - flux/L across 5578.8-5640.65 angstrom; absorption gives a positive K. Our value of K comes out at 1.6 angstrom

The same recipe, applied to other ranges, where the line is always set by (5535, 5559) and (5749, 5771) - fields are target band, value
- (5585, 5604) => 1.43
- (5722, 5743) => 1.25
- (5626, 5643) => 0.32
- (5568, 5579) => -0.28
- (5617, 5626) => 0.06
